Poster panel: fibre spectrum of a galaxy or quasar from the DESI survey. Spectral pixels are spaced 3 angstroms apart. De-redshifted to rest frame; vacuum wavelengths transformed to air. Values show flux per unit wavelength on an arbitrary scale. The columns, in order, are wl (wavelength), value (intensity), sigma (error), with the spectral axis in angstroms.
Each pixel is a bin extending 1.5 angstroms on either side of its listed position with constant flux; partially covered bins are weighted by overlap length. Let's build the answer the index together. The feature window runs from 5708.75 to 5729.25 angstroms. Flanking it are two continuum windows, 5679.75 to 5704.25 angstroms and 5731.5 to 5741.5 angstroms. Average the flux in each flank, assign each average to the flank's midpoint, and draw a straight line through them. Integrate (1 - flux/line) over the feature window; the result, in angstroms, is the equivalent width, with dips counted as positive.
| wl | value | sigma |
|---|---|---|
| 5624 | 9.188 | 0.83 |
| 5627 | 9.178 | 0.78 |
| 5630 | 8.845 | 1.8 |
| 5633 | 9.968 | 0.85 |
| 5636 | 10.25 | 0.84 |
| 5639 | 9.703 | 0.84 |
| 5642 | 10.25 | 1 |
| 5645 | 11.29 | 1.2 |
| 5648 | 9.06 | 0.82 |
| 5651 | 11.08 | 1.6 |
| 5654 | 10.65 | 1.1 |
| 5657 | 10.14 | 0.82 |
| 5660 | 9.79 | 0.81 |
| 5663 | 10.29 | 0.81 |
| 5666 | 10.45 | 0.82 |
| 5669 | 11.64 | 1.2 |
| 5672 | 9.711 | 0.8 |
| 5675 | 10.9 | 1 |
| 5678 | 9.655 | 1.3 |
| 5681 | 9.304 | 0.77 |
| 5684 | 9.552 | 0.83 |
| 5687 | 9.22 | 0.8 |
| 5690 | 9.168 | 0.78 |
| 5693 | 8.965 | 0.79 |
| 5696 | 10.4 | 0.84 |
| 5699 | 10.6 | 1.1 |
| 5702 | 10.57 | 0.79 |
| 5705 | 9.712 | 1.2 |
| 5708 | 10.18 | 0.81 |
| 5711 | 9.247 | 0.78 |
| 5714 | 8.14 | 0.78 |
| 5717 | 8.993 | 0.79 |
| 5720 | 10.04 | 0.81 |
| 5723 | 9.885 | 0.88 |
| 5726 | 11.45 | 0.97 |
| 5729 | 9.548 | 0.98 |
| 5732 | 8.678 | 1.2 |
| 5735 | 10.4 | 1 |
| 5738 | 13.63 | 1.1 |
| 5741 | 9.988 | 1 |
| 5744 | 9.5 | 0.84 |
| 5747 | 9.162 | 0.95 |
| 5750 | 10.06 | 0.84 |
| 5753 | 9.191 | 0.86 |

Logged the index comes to 1.63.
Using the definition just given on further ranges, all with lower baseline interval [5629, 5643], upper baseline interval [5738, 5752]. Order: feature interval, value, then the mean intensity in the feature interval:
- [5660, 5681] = -0.9 angstroms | 10.3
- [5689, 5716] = 0.9 angstroms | 9.66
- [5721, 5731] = -0.2 angstroms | 10.2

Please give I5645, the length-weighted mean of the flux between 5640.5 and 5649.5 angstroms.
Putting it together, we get 10.2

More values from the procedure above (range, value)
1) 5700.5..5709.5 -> 10.2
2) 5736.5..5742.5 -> 11.8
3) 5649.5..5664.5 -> 10.4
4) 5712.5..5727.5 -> 9.7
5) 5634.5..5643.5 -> 10.1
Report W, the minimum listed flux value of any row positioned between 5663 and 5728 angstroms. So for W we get 8.14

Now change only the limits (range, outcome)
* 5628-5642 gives 8.845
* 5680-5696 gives 8.965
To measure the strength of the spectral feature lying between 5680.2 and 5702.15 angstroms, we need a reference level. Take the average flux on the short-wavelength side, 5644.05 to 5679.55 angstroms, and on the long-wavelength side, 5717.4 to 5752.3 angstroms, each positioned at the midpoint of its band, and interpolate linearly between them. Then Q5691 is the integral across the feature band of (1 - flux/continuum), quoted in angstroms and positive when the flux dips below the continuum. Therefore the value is 1.3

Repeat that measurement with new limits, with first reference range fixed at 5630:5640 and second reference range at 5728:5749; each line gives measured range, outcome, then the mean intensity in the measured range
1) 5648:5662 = -0.55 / 10.3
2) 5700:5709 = -0.13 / 10.2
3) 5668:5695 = 0.53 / 9.77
